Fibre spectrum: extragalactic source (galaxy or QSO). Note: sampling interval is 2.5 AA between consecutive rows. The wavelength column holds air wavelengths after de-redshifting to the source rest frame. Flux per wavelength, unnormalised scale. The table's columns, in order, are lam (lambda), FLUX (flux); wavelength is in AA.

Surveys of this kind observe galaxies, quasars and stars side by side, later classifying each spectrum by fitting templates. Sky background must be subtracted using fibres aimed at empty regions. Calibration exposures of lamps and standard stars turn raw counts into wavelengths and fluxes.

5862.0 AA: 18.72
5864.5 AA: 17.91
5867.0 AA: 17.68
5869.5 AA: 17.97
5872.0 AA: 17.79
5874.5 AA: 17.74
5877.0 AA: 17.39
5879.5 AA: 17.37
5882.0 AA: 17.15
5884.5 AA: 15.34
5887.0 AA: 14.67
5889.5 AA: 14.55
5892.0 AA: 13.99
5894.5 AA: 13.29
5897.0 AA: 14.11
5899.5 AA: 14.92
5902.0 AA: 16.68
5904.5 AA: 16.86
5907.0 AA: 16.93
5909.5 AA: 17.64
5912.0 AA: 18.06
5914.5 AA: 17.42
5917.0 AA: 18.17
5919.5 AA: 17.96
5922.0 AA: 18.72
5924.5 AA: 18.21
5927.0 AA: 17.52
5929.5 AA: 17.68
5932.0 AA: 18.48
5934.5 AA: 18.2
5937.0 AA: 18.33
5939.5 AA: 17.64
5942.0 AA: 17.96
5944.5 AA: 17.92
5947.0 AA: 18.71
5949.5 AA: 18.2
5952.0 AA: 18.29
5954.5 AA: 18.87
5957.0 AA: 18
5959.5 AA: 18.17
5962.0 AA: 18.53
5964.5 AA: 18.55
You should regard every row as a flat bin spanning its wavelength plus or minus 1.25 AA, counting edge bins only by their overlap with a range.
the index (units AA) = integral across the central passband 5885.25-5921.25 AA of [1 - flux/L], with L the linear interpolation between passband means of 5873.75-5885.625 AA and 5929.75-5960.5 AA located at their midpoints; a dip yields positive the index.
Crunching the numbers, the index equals 2.7 AA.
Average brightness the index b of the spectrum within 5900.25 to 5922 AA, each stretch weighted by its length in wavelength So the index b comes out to 17.5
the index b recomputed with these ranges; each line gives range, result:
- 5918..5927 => 18.2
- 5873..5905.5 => 15.7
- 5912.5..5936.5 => 18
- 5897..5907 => 16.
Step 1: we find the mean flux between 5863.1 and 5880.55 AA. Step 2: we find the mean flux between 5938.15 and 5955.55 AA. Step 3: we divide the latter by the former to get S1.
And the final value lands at 1.03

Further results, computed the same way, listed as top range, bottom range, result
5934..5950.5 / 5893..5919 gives 1.10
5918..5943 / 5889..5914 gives 1.14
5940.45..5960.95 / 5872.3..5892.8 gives 1.13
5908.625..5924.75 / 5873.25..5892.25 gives 1.12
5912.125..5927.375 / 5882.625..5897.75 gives 1.25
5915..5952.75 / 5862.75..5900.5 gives 1.12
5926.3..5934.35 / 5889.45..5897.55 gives 1.29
